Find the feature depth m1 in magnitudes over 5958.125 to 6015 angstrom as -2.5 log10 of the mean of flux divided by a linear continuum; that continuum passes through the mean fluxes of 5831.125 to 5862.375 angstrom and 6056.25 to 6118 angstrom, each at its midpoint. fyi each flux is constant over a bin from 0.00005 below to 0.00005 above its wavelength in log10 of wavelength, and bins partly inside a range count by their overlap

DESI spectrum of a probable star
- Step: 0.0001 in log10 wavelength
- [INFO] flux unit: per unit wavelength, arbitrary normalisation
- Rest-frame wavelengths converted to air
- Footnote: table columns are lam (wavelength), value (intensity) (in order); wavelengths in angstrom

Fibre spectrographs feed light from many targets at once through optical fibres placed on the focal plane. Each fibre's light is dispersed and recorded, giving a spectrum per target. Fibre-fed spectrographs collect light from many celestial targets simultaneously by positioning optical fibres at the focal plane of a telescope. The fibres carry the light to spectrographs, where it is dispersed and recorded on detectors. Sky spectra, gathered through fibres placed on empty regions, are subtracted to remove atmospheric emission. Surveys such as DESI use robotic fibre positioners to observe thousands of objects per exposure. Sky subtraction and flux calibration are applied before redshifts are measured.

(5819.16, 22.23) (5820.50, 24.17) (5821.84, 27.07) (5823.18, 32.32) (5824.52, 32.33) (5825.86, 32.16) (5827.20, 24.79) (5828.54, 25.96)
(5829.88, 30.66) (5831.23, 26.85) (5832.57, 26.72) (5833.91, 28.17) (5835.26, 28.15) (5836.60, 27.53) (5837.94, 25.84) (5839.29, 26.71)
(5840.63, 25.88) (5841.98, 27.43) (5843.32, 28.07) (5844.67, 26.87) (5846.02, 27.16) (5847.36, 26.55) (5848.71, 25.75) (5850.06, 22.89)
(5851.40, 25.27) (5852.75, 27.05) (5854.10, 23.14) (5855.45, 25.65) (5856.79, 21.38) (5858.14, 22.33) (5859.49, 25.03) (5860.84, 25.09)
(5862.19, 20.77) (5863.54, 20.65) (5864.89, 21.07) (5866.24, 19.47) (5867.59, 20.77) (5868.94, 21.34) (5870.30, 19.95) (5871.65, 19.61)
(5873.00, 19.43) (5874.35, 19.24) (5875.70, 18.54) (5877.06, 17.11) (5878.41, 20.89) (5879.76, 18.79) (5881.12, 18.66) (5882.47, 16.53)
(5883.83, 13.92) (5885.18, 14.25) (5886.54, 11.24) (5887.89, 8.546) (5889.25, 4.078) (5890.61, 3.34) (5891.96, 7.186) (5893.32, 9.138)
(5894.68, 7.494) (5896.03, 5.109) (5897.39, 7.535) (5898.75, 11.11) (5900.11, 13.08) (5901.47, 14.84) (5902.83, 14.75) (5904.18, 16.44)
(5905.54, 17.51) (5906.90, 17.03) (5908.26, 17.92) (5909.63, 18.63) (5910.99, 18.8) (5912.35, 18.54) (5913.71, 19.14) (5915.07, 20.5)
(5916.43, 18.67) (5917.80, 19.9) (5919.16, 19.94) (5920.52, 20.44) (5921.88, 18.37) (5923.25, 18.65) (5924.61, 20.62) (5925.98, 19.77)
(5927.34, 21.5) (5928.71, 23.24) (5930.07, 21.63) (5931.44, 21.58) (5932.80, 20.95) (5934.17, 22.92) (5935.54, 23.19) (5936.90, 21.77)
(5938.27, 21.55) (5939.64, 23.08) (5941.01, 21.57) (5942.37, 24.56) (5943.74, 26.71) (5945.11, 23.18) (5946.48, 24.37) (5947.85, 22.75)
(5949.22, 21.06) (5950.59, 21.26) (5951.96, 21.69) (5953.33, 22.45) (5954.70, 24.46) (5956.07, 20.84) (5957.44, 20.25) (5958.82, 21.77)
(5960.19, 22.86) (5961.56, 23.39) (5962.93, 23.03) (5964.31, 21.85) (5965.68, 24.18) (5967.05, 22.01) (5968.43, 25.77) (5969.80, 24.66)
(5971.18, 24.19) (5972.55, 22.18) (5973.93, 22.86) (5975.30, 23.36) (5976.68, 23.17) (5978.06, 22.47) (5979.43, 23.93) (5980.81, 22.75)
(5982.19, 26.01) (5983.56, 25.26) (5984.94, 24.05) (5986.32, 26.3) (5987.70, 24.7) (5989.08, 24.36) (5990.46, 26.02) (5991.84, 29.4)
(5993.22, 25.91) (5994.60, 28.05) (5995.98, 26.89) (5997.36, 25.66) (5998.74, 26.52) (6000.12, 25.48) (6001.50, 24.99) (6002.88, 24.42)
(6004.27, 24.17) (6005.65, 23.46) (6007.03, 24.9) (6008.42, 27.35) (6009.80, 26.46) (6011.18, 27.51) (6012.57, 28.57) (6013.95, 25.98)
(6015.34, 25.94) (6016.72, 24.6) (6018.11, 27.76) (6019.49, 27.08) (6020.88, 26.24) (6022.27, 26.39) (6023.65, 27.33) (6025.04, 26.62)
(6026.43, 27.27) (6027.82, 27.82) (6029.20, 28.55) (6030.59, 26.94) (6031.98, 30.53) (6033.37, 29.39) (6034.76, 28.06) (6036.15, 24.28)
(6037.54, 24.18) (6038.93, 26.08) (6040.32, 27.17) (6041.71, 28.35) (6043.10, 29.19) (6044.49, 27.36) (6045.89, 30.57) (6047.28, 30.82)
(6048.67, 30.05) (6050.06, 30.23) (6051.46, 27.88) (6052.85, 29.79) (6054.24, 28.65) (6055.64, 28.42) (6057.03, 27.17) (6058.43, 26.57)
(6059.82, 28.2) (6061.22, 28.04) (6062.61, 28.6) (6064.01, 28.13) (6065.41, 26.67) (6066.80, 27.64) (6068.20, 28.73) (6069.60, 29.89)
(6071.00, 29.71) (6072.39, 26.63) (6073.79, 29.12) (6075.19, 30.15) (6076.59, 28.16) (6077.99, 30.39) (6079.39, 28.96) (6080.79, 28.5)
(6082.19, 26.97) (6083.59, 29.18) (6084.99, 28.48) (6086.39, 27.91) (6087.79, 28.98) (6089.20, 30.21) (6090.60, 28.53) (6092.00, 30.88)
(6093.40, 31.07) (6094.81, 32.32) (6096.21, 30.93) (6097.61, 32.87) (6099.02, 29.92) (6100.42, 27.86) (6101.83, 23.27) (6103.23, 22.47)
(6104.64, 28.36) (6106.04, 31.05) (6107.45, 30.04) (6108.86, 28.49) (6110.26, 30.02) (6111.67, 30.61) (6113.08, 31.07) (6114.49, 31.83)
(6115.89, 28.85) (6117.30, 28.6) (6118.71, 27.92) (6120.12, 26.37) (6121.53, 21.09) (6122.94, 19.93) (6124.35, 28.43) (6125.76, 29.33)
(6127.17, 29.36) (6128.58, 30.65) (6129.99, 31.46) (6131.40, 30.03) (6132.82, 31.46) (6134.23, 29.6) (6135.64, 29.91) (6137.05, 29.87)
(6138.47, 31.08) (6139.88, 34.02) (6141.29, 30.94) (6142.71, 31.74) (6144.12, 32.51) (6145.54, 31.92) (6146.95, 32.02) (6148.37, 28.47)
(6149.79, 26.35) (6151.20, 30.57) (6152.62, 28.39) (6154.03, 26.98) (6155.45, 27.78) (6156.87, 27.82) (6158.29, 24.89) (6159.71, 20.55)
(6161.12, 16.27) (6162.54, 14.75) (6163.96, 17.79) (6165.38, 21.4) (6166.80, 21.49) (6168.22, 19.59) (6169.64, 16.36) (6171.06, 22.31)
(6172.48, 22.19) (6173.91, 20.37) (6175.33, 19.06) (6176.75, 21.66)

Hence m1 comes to 0.12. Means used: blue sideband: 25.7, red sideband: 28.9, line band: 24.8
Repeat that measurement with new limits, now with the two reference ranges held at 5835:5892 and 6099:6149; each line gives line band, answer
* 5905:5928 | 0.172 mag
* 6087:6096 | -0.082 mag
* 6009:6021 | -0.044 mag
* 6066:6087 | -0.041 mag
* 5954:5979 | 0.052 mag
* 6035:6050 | -0.055 mag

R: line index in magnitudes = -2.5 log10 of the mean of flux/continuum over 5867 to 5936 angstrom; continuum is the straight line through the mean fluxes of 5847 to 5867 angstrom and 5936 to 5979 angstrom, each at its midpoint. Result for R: 0.36 mag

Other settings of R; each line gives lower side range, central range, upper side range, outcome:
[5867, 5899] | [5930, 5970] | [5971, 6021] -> -0.10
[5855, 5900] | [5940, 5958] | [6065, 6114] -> -0.11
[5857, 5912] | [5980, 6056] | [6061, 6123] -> -0.12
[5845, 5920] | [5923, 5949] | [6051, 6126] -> -0.09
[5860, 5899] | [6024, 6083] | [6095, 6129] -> -0.13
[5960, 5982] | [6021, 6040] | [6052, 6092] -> -0.03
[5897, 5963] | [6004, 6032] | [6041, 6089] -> -0.04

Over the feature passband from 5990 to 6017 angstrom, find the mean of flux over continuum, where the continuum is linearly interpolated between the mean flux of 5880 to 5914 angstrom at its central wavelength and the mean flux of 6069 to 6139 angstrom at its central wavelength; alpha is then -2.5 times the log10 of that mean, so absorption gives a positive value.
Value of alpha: -0.23 mag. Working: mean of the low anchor 13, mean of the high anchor 29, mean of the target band 26.1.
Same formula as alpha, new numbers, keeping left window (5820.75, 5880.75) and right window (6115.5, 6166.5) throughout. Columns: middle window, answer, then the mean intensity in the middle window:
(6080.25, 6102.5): -0.09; 29.3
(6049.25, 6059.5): -0.07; 28.4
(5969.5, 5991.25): 0.07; 24.2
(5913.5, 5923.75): 0.28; 19.5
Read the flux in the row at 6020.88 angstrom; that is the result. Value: 26.24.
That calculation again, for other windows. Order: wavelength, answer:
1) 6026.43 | 27.27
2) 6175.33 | 19.06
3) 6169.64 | 16.36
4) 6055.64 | 28.42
